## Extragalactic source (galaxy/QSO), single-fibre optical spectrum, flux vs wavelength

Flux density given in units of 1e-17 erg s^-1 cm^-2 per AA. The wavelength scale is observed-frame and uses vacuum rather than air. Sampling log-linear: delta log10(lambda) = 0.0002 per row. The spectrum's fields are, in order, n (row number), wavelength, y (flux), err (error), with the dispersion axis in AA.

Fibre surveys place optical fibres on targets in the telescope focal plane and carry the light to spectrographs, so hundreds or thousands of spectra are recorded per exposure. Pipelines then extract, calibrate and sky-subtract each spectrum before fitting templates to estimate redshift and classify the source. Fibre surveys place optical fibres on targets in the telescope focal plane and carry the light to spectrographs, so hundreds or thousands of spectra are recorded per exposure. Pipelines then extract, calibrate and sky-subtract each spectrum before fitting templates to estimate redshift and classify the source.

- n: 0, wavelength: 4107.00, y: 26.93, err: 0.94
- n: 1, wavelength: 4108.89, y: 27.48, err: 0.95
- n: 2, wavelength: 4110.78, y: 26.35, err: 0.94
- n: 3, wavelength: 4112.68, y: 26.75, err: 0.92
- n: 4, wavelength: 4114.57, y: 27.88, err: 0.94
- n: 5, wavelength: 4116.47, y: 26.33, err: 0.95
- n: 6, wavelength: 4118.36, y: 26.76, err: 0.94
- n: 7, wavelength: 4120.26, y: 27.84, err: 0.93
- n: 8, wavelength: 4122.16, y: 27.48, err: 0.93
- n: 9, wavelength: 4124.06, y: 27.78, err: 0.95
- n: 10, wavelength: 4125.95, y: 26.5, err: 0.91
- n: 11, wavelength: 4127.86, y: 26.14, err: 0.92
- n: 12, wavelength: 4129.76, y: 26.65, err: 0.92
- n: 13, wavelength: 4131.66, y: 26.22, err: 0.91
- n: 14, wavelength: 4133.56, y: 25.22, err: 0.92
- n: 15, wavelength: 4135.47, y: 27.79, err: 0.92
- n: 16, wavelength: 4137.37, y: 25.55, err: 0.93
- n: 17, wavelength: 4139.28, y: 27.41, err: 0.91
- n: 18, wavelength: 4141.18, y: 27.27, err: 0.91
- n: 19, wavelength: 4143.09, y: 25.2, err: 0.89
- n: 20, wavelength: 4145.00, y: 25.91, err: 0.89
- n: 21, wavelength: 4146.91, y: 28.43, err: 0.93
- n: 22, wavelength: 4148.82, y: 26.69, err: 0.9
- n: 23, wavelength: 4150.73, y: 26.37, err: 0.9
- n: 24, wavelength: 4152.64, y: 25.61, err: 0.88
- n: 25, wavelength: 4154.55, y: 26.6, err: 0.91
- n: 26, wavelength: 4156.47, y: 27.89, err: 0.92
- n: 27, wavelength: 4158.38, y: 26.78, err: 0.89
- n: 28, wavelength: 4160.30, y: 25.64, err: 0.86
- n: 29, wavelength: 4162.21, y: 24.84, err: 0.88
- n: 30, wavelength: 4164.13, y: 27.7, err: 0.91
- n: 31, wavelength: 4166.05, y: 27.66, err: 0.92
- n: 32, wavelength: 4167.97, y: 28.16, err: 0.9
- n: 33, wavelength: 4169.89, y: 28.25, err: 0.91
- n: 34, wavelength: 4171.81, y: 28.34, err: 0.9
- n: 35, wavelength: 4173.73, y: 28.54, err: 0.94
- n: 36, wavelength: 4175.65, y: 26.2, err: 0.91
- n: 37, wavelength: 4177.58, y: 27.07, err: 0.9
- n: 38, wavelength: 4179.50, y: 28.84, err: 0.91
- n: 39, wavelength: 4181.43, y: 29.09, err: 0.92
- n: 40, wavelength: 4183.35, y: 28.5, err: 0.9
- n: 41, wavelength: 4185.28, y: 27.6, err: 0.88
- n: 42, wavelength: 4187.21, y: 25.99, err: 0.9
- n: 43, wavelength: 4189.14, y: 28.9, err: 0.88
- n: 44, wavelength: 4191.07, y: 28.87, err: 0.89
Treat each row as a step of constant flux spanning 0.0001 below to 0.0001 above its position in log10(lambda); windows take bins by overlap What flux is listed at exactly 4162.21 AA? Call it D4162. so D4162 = 24.84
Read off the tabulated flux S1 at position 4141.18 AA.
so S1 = 27.27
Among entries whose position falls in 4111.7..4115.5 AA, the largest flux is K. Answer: 27.88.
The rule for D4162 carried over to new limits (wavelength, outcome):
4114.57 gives 27.88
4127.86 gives 26.14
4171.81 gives 28.34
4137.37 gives 25.55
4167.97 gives 28.16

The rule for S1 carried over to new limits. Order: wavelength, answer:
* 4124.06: 27.78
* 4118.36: 26.76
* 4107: 26.93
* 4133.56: 25.22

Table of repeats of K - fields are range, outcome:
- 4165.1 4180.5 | 28.84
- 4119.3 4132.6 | 27.84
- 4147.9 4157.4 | 27.89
